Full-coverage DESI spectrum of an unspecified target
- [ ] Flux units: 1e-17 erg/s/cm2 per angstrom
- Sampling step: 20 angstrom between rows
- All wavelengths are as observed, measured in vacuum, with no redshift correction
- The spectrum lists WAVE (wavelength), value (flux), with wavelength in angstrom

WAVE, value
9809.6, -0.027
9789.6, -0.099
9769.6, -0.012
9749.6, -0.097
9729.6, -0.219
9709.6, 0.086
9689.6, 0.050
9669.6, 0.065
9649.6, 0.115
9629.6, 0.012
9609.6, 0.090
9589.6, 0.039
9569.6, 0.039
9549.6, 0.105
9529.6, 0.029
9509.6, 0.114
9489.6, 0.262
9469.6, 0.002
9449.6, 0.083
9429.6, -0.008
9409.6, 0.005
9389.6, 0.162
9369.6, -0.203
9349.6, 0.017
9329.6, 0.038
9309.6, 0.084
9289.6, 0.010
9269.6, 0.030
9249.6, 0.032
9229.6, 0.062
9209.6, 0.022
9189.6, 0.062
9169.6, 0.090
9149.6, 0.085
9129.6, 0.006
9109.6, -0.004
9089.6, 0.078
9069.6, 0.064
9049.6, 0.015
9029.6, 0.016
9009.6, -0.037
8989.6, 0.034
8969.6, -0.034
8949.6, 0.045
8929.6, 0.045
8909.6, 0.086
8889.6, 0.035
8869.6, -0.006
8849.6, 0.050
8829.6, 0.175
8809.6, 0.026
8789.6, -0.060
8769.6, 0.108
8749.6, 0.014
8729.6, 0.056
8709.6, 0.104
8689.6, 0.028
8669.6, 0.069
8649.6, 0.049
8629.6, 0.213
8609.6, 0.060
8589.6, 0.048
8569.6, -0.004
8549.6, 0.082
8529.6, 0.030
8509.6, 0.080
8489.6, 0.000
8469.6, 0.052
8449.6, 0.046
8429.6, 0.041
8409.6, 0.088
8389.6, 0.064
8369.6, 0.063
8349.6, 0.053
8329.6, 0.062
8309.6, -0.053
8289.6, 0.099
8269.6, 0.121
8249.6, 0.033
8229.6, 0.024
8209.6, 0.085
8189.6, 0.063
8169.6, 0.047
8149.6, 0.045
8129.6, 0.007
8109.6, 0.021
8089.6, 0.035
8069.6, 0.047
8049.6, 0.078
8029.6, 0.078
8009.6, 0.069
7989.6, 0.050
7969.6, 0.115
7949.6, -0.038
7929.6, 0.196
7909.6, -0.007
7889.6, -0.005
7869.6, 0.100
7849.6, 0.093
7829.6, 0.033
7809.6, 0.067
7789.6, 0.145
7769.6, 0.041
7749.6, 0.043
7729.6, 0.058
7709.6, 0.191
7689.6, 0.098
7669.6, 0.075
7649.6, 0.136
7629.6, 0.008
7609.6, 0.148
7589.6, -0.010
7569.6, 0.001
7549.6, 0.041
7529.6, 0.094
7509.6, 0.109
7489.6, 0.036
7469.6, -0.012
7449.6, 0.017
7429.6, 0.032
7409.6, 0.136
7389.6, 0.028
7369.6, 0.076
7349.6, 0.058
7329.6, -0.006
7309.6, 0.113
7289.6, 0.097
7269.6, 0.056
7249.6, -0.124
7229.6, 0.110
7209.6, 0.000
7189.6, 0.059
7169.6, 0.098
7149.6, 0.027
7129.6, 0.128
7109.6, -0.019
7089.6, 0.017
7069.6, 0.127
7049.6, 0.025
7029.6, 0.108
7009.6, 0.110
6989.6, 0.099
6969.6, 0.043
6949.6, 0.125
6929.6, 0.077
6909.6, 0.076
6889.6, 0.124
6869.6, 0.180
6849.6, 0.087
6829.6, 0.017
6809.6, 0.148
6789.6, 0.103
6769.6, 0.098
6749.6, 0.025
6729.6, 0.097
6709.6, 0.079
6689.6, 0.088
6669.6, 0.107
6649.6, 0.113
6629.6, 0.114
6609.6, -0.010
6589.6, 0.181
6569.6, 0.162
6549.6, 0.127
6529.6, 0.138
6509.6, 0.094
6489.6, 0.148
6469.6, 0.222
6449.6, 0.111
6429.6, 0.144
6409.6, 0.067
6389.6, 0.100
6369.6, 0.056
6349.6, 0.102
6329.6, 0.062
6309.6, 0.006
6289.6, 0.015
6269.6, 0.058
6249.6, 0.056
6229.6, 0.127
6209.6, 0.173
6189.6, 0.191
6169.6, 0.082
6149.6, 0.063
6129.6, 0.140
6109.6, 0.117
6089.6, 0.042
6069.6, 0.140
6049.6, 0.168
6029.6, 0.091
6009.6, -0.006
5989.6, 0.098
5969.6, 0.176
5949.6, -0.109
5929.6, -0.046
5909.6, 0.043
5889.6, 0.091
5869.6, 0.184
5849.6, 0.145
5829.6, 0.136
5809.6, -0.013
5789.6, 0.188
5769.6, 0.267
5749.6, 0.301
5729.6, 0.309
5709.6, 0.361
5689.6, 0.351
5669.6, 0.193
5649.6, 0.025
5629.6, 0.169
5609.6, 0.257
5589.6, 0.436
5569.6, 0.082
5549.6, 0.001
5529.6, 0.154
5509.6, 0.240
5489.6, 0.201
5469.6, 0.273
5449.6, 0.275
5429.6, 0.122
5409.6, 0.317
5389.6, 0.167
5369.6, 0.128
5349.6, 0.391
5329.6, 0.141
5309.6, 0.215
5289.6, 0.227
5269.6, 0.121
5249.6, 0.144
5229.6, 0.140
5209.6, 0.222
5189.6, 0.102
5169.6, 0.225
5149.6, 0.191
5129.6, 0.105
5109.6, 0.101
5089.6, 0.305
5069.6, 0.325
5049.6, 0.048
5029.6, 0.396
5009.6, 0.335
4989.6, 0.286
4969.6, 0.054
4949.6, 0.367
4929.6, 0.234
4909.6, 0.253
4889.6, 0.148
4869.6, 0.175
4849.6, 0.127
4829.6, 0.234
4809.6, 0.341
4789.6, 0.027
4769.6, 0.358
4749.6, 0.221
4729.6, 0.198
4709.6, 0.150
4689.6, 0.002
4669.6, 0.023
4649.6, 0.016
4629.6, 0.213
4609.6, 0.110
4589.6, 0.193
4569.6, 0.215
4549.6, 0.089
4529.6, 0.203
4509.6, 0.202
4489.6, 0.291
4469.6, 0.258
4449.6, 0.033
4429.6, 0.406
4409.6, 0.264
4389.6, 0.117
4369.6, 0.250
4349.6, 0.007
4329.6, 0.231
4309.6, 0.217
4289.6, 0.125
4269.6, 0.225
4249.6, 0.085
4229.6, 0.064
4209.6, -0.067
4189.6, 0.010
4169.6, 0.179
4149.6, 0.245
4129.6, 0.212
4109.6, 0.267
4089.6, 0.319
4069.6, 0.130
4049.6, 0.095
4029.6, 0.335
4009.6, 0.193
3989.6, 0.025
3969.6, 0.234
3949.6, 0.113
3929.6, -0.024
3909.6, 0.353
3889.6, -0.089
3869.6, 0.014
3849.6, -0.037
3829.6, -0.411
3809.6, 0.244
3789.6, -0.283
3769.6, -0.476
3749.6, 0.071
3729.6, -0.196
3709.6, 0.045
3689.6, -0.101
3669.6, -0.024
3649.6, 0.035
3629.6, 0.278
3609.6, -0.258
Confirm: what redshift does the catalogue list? 0.14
